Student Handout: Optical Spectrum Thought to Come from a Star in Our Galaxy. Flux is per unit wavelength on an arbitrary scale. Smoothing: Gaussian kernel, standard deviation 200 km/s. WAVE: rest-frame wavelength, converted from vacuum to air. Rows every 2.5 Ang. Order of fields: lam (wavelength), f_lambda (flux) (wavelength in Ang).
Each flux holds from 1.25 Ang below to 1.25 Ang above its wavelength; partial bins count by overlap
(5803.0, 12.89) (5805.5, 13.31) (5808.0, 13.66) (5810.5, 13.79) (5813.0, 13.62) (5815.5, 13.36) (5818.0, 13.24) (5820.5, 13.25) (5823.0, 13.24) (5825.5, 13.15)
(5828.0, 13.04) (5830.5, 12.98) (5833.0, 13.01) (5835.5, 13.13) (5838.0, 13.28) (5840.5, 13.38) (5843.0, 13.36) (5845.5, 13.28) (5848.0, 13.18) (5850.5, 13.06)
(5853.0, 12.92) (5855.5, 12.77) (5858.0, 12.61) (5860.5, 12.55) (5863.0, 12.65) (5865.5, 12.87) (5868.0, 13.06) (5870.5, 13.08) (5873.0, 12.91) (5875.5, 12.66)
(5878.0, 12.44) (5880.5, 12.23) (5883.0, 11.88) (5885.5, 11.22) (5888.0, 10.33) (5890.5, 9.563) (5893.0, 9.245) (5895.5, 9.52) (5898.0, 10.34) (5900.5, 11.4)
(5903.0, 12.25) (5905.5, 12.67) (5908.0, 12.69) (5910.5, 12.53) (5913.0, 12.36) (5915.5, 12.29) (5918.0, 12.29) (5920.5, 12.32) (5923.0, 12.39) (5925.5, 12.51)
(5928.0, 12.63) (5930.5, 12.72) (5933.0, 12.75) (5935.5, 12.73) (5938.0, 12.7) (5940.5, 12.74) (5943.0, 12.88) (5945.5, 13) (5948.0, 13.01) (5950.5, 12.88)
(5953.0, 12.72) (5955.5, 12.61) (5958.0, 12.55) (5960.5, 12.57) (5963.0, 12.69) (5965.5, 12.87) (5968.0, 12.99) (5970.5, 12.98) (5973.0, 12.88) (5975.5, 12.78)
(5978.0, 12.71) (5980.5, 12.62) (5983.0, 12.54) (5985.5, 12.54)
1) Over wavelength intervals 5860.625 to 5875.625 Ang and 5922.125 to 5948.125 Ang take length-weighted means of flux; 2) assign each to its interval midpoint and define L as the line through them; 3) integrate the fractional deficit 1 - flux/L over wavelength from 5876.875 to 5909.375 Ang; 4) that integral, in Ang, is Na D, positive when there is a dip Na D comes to 4.1 Ang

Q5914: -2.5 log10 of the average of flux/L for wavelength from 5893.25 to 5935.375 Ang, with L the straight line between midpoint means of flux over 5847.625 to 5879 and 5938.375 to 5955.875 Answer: 0.068 mag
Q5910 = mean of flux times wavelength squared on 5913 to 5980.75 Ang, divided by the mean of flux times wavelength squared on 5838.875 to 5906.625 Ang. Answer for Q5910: 1.1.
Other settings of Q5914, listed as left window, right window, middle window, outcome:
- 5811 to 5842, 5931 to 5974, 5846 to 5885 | 0.03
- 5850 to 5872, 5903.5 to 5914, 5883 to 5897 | 0.24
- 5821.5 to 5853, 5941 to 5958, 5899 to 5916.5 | 0.06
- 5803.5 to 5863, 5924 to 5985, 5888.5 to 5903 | 0.26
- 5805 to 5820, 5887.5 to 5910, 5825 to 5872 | -0.05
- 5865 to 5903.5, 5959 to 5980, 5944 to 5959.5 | -0.02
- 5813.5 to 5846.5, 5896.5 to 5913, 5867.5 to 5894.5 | 0.07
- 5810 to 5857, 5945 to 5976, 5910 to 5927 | 0.05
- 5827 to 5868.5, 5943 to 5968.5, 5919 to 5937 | 0.02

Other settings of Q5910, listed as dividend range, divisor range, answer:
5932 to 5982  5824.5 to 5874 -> 1.02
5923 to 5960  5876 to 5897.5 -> 1.20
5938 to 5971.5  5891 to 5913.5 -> 1.15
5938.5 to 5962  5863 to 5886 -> 1.05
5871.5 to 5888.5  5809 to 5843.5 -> 0.92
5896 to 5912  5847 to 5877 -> 0.94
